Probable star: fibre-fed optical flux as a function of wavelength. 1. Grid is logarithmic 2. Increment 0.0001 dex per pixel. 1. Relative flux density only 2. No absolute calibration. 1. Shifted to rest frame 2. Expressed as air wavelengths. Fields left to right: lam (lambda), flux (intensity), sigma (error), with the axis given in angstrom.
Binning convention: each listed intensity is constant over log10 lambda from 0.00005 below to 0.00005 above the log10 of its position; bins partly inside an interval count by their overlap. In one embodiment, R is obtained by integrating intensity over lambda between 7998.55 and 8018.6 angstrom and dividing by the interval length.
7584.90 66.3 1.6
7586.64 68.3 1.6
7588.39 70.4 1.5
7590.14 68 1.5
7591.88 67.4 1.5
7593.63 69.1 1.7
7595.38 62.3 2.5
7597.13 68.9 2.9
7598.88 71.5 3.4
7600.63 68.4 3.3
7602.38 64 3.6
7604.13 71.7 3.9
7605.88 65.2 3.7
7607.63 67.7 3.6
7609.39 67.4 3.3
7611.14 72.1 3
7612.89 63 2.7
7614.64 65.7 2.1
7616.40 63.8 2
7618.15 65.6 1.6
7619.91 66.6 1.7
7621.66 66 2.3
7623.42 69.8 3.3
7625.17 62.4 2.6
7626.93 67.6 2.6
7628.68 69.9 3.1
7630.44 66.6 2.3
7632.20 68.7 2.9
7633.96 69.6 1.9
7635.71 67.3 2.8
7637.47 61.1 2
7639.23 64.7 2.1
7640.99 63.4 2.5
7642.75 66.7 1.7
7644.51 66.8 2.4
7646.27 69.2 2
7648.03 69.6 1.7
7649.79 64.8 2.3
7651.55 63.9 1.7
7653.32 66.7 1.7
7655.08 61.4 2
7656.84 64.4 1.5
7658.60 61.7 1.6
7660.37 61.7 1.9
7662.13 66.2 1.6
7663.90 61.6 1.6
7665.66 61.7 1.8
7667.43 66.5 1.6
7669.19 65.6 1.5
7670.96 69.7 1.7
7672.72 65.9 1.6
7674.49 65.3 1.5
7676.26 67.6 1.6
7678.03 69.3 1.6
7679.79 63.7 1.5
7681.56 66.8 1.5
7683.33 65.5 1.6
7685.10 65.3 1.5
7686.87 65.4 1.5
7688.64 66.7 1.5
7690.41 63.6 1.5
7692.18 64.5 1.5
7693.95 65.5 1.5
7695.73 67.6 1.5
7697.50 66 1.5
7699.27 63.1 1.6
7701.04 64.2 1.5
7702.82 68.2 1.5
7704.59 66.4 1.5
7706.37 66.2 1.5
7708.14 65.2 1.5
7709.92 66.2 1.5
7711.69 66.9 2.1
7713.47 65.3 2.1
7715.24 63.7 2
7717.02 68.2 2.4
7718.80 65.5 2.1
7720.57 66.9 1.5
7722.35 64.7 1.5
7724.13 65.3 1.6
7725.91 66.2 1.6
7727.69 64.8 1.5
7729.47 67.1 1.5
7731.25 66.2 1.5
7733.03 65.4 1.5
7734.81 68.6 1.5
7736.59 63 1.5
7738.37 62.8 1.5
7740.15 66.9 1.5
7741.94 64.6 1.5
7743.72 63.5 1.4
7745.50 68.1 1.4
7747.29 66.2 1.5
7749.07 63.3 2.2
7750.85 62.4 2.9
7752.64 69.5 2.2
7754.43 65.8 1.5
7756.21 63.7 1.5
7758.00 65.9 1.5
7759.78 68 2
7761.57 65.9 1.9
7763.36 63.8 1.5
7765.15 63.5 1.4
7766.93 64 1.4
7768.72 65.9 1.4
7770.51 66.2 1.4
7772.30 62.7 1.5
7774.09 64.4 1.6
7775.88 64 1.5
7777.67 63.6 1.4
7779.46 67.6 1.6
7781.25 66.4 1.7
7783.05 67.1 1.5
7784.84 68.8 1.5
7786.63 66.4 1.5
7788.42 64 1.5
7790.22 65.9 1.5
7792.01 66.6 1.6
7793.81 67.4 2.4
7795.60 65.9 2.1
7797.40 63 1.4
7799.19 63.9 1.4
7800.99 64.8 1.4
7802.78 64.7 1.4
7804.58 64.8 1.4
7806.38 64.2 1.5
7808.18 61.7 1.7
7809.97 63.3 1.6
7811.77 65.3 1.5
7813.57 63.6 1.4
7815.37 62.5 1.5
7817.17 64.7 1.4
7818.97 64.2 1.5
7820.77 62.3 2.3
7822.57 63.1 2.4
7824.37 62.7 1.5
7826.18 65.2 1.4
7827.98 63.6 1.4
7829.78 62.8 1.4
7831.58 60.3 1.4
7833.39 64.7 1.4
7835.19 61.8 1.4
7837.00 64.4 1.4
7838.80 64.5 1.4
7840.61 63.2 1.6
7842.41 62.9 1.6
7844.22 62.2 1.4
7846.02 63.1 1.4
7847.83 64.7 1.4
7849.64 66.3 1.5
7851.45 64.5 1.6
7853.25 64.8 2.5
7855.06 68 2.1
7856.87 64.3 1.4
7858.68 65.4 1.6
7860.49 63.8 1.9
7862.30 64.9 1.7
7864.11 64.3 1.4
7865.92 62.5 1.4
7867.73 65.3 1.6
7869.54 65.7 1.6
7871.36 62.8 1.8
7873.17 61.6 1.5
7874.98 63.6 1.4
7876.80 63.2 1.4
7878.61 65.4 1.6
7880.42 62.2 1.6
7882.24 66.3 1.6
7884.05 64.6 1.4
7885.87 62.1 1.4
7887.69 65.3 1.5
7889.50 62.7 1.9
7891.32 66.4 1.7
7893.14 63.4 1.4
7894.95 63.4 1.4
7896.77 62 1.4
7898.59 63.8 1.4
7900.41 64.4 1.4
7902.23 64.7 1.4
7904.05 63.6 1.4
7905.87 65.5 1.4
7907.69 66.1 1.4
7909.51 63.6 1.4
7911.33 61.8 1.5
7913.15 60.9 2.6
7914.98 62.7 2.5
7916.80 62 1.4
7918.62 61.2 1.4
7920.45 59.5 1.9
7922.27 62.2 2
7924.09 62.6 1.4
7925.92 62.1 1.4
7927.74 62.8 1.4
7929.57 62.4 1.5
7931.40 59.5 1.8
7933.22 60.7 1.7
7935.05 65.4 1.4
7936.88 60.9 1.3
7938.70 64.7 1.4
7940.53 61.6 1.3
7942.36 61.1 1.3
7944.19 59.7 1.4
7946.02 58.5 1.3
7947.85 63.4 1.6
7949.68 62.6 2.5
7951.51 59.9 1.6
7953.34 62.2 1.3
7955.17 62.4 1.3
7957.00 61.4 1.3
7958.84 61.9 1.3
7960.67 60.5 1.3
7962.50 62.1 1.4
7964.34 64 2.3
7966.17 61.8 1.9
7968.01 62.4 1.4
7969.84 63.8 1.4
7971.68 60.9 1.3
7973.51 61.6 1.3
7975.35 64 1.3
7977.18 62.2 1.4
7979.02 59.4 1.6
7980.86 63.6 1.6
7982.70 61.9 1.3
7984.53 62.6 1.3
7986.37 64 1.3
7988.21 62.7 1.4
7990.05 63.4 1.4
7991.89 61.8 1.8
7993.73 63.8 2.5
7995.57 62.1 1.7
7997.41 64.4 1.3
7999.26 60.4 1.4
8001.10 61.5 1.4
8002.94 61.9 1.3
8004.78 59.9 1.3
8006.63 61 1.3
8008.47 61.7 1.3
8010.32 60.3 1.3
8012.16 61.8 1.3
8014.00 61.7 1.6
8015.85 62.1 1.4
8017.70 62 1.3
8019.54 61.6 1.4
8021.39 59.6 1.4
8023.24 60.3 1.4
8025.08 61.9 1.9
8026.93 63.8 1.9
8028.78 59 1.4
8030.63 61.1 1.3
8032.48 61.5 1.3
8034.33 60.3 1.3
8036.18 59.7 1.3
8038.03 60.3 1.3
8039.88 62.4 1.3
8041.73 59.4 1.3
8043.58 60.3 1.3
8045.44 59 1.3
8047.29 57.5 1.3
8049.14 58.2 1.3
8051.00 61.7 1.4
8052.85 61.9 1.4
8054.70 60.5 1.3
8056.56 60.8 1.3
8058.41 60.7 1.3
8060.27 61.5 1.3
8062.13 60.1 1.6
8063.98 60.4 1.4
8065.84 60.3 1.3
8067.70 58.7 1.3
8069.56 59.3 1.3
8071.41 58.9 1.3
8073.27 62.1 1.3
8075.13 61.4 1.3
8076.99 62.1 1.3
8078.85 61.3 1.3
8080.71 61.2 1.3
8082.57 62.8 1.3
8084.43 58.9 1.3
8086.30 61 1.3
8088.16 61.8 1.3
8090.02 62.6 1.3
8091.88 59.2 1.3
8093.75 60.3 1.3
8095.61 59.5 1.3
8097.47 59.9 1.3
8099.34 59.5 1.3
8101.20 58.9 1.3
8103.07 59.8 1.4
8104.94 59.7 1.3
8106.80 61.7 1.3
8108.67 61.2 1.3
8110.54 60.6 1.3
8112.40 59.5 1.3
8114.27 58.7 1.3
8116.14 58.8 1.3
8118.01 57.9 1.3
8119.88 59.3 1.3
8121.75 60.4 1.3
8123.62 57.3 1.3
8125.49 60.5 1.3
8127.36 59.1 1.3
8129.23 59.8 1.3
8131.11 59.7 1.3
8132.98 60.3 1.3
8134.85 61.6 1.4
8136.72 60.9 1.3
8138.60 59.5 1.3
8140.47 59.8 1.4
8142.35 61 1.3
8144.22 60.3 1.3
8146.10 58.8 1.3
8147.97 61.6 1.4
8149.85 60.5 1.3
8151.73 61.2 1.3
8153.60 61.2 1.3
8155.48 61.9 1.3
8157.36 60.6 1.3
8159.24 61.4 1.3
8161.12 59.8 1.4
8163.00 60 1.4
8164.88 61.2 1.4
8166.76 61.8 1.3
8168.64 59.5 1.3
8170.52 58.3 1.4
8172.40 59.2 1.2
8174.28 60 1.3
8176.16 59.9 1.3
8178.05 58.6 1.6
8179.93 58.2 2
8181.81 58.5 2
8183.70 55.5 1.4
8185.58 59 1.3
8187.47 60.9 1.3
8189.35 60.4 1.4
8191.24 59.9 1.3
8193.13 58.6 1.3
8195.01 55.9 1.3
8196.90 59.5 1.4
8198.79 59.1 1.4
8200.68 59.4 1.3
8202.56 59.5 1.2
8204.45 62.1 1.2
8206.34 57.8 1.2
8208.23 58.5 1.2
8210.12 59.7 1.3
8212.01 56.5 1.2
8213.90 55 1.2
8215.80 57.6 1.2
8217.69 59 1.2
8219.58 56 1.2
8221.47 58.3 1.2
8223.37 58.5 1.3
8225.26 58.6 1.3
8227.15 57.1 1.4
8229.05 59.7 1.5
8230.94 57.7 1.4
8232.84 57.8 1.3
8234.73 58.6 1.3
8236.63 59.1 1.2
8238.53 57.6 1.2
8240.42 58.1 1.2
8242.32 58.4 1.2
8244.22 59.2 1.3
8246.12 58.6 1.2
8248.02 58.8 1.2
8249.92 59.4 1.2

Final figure 61.3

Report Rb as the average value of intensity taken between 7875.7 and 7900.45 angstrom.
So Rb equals 63.9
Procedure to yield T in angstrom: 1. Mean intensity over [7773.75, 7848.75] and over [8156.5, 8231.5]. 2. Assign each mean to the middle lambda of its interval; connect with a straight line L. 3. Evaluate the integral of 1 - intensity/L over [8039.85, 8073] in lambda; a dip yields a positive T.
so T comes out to 0.4 angstrom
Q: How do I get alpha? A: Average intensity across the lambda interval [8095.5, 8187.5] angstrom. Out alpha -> 59.8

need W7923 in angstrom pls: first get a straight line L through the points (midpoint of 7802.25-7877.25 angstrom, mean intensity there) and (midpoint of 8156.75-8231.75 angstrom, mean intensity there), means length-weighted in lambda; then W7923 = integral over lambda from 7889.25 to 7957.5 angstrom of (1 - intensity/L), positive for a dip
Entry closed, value 0.2 angstrom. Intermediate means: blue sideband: 63.8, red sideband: 58.9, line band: 62.5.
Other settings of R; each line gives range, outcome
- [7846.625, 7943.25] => 63.5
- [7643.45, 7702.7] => 65.4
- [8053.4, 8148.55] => 60.2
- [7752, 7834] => 64.7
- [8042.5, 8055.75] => 59.9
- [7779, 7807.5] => 65.6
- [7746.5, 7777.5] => 65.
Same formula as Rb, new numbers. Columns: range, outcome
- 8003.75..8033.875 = 61.2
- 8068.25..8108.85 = 60.6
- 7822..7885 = 64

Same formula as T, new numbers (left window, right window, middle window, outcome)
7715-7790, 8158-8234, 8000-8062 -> 0.5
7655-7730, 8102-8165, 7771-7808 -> -0.6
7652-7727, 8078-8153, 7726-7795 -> -1.1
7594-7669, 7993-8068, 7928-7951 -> 0.1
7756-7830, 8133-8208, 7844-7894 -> -0.4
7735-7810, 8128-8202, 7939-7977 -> 0.5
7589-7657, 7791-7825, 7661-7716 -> 0.1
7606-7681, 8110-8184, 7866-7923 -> -0.5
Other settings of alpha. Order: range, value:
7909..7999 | 62.1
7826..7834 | 63.1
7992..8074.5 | 60.9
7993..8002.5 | 62.4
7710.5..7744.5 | 65.6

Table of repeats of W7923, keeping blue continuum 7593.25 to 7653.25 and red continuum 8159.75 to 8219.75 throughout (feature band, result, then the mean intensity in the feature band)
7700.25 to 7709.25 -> -0.1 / 66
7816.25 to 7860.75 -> -0.1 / 63.9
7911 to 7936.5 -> 0.3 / 61.8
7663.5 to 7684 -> 0.1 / 65.9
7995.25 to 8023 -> 0.0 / 61.4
